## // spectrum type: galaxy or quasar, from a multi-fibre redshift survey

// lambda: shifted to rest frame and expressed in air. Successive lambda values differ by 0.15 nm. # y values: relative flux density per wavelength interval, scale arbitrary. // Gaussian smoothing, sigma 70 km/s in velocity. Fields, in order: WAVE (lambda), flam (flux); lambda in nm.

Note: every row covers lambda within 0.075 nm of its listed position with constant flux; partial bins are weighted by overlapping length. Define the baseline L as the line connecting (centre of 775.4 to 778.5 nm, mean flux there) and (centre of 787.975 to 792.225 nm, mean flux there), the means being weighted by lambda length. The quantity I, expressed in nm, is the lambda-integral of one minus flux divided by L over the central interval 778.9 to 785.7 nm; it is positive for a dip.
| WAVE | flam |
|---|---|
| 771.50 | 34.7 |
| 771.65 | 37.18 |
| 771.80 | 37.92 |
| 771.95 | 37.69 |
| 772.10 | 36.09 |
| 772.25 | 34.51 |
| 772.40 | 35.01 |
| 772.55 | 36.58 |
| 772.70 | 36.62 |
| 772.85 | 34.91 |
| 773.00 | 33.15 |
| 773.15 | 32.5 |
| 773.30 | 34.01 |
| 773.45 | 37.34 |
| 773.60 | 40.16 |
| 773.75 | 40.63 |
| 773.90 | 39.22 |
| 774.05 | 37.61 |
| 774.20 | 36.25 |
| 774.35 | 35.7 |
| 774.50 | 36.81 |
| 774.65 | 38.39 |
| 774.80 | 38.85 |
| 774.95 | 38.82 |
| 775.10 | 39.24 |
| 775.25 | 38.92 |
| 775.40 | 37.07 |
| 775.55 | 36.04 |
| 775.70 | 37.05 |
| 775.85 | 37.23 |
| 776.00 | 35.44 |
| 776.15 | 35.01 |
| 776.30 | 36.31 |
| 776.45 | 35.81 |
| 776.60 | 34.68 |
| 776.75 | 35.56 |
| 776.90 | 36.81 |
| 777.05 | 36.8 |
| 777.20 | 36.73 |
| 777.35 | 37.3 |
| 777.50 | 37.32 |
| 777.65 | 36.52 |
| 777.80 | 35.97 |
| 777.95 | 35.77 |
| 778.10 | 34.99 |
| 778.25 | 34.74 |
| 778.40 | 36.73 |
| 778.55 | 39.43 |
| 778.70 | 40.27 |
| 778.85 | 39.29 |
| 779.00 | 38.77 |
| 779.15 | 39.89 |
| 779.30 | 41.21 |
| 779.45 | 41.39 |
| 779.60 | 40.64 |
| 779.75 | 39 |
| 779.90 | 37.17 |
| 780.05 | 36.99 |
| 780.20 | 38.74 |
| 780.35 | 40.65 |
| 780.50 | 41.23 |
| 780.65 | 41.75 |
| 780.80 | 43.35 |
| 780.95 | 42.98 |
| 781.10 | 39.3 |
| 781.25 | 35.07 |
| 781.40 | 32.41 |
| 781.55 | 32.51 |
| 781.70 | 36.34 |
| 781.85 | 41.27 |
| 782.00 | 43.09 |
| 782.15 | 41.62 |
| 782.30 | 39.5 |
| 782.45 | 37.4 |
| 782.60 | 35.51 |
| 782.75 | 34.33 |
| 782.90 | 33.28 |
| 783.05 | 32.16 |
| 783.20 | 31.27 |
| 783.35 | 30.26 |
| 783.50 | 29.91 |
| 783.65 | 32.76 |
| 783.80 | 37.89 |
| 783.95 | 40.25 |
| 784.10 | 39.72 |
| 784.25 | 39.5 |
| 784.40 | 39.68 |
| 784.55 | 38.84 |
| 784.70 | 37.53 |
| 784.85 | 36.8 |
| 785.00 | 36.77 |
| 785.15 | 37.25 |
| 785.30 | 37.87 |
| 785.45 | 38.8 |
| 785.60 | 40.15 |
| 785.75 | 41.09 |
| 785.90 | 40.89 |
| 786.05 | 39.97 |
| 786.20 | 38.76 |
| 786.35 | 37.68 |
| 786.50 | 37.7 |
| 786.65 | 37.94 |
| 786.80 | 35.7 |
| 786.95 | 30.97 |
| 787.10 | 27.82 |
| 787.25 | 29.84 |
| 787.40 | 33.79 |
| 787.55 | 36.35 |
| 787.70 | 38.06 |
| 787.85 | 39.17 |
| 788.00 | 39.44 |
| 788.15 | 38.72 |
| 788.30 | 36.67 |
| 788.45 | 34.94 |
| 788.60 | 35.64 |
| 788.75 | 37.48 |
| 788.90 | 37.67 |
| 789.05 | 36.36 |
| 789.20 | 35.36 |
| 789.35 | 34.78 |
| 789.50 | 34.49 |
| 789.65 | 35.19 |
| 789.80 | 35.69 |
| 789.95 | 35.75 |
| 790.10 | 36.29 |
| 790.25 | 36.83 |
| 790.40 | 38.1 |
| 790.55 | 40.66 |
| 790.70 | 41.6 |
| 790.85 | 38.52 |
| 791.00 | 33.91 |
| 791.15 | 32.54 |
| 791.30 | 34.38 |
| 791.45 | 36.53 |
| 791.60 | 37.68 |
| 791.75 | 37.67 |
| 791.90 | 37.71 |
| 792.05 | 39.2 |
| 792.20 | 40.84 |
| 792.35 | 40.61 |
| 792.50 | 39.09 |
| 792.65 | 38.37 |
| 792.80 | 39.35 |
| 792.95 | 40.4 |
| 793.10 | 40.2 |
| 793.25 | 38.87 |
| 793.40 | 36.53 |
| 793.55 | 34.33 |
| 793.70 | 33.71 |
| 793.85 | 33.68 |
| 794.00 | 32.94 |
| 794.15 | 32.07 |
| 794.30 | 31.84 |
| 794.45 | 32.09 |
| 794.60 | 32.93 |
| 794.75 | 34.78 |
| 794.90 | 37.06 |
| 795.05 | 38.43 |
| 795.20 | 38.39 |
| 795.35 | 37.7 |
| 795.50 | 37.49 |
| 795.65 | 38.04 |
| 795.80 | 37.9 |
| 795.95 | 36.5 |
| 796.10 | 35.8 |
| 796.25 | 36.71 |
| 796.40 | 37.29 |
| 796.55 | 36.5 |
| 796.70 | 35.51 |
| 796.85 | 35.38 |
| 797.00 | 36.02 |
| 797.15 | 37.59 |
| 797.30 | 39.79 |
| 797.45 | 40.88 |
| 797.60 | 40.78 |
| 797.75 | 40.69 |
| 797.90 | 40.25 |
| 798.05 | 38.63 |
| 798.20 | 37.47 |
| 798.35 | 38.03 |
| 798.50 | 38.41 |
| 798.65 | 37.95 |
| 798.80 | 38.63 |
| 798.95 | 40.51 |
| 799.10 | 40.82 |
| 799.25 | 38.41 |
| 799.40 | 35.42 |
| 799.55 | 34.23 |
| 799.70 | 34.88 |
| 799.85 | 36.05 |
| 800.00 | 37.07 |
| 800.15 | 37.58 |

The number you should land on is -0.26 nm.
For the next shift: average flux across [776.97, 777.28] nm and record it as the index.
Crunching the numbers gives 36.8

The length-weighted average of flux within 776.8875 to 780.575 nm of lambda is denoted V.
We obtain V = 38.2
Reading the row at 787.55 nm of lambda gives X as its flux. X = 36.35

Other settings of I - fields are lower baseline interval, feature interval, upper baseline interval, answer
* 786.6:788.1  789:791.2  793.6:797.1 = -0.08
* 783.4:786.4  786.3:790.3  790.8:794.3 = 0.18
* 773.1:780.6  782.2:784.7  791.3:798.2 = 0.11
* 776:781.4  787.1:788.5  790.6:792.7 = 0.07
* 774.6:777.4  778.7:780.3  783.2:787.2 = -0.11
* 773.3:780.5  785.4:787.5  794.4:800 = 0.06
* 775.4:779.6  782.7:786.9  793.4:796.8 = -0.05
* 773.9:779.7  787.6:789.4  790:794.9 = -0.01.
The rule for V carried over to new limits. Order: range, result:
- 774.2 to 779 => 37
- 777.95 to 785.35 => 37.7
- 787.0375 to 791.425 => 36.1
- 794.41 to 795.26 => 35.7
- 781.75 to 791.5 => 36.7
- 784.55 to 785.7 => 38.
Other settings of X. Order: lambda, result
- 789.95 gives 35.75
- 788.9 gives 37.67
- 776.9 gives 36.81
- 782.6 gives 35.51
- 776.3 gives 36.31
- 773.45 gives 37.34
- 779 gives 38.77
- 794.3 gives 31.84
